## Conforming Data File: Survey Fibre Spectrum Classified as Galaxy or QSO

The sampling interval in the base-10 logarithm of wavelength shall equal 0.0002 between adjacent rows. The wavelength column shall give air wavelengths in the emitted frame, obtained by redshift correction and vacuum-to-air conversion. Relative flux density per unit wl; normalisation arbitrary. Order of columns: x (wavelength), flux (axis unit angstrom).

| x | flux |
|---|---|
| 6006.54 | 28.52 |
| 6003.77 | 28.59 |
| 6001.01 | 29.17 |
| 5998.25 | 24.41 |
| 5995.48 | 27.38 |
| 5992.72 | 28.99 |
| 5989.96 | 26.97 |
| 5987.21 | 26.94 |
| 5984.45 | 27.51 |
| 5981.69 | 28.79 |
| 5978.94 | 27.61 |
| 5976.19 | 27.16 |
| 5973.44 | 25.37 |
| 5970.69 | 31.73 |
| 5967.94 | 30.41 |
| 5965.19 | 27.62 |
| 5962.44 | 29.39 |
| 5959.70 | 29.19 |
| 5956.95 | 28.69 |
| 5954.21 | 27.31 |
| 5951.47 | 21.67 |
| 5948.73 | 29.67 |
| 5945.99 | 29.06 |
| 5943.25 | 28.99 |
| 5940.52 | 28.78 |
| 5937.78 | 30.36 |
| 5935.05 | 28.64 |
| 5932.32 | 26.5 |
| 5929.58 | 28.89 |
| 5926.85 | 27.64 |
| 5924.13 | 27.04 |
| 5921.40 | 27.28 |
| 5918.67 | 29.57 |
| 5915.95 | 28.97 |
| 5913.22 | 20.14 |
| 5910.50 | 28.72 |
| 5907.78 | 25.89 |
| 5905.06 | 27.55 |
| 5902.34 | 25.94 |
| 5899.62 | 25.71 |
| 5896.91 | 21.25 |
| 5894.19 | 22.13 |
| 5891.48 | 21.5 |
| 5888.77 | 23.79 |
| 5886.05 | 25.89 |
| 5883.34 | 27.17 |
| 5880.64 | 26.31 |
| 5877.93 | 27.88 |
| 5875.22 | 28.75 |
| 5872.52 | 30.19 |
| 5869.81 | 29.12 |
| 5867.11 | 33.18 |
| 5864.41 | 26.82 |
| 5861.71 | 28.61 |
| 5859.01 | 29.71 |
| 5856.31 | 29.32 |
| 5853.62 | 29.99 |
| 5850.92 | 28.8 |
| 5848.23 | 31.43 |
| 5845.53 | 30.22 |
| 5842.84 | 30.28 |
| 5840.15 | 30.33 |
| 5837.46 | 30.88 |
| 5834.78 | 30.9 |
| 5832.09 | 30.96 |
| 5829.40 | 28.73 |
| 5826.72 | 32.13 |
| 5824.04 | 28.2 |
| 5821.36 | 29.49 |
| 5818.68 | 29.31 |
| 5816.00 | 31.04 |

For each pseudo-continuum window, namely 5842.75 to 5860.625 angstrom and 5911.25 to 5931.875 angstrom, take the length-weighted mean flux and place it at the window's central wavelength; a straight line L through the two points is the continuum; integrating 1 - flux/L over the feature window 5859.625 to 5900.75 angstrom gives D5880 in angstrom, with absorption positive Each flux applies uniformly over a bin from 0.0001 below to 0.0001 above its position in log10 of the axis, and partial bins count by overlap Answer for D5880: 3.1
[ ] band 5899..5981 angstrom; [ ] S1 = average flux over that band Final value 27.7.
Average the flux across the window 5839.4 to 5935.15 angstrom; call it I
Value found 27.5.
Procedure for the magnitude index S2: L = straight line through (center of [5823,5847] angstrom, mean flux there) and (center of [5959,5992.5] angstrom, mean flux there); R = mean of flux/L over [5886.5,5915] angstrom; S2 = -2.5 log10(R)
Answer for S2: 0.20 mag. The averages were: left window 30.3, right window 28.2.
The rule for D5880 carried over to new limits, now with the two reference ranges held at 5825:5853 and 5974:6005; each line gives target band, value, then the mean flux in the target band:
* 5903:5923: 1.5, 26.8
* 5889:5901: 2.7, 22.8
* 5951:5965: 0.2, 27.6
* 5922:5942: 0.3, 28.2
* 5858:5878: 0.3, 29.4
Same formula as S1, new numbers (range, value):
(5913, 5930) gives 27.4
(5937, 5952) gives 28.4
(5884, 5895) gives 23.6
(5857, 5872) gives 29.5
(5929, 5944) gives 28.7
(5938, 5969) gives 28.3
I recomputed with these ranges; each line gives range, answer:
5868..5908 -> 26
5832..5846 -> 30.6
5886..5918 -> 24.8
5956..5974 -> 29.1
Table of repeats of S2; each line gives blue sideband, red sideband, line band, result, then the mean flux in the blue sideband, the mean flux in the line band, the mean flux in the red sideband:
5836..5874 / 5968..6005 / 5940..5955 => 0.04 mag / 29.9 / 27.5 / 27.8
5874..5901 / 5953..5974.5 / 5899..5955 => -0.02 mag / 25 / 27.4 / 28.8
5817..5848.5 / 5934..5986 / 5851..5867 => 0.02 mag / 30.2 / 29.2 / 28.3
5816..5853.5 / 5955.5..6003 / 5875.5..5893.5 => 0.16 mag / 30.2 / 25.5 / 28.1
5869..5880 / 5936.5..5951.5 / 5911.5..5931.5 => 0.06 mag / 28.8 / 27.1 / 28.6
